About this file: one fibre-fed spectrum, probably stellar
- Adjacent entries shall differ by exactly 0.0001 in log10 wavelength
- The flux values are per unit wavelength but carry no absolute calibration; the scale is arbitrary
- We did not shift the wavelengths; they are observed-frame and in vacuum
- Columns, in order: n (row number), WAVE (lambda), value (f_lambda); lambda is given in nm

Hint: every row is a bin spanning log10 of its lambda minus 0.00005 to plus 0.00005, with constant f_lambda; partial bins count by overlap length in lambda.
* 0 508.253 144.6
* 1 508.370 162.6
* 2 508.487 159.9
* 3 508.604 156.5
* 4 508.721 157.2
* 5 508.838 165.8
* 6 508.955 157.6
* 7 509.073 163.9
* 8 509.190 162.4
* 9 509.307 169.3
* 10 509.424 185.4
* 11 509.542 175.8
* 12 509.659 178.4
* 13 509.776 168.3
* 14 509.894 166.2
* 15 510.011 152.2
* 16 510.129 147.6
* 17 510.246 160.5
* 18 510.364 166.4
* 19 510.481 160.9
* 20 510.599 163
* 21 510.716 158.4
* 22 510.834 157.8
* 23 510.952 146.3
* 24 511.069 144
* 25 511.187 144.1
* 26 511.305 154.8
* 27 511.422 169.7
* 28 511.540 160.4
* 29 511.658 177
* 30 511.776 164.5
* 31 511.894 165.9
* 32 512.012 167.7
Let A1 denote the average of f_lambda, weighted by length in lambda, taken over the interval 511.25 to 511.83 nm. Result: 165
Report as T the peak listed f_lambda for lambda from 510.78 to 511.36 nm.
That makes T 157.8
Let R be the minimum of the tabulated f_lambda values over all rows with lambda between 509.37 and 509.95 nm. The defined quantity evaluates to 166.2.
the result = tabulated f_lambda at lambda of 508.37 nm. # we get 162.6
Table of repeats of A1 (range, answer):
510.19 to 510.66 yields 163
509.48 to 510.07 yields 168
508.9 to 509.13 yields 160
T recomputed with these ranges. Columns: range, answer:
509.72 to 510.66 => 168.3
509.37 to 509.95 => 185.4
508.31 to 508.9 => 165.8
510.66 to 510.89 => 158.4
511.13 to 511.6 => 169.7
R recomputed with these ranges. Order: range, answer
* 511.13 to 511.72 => 144.1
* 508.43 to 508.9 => 156.5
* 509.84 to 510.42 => 147.6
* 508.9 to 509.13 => 157.6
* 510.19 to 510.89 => 157.8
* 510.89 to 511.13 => 144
